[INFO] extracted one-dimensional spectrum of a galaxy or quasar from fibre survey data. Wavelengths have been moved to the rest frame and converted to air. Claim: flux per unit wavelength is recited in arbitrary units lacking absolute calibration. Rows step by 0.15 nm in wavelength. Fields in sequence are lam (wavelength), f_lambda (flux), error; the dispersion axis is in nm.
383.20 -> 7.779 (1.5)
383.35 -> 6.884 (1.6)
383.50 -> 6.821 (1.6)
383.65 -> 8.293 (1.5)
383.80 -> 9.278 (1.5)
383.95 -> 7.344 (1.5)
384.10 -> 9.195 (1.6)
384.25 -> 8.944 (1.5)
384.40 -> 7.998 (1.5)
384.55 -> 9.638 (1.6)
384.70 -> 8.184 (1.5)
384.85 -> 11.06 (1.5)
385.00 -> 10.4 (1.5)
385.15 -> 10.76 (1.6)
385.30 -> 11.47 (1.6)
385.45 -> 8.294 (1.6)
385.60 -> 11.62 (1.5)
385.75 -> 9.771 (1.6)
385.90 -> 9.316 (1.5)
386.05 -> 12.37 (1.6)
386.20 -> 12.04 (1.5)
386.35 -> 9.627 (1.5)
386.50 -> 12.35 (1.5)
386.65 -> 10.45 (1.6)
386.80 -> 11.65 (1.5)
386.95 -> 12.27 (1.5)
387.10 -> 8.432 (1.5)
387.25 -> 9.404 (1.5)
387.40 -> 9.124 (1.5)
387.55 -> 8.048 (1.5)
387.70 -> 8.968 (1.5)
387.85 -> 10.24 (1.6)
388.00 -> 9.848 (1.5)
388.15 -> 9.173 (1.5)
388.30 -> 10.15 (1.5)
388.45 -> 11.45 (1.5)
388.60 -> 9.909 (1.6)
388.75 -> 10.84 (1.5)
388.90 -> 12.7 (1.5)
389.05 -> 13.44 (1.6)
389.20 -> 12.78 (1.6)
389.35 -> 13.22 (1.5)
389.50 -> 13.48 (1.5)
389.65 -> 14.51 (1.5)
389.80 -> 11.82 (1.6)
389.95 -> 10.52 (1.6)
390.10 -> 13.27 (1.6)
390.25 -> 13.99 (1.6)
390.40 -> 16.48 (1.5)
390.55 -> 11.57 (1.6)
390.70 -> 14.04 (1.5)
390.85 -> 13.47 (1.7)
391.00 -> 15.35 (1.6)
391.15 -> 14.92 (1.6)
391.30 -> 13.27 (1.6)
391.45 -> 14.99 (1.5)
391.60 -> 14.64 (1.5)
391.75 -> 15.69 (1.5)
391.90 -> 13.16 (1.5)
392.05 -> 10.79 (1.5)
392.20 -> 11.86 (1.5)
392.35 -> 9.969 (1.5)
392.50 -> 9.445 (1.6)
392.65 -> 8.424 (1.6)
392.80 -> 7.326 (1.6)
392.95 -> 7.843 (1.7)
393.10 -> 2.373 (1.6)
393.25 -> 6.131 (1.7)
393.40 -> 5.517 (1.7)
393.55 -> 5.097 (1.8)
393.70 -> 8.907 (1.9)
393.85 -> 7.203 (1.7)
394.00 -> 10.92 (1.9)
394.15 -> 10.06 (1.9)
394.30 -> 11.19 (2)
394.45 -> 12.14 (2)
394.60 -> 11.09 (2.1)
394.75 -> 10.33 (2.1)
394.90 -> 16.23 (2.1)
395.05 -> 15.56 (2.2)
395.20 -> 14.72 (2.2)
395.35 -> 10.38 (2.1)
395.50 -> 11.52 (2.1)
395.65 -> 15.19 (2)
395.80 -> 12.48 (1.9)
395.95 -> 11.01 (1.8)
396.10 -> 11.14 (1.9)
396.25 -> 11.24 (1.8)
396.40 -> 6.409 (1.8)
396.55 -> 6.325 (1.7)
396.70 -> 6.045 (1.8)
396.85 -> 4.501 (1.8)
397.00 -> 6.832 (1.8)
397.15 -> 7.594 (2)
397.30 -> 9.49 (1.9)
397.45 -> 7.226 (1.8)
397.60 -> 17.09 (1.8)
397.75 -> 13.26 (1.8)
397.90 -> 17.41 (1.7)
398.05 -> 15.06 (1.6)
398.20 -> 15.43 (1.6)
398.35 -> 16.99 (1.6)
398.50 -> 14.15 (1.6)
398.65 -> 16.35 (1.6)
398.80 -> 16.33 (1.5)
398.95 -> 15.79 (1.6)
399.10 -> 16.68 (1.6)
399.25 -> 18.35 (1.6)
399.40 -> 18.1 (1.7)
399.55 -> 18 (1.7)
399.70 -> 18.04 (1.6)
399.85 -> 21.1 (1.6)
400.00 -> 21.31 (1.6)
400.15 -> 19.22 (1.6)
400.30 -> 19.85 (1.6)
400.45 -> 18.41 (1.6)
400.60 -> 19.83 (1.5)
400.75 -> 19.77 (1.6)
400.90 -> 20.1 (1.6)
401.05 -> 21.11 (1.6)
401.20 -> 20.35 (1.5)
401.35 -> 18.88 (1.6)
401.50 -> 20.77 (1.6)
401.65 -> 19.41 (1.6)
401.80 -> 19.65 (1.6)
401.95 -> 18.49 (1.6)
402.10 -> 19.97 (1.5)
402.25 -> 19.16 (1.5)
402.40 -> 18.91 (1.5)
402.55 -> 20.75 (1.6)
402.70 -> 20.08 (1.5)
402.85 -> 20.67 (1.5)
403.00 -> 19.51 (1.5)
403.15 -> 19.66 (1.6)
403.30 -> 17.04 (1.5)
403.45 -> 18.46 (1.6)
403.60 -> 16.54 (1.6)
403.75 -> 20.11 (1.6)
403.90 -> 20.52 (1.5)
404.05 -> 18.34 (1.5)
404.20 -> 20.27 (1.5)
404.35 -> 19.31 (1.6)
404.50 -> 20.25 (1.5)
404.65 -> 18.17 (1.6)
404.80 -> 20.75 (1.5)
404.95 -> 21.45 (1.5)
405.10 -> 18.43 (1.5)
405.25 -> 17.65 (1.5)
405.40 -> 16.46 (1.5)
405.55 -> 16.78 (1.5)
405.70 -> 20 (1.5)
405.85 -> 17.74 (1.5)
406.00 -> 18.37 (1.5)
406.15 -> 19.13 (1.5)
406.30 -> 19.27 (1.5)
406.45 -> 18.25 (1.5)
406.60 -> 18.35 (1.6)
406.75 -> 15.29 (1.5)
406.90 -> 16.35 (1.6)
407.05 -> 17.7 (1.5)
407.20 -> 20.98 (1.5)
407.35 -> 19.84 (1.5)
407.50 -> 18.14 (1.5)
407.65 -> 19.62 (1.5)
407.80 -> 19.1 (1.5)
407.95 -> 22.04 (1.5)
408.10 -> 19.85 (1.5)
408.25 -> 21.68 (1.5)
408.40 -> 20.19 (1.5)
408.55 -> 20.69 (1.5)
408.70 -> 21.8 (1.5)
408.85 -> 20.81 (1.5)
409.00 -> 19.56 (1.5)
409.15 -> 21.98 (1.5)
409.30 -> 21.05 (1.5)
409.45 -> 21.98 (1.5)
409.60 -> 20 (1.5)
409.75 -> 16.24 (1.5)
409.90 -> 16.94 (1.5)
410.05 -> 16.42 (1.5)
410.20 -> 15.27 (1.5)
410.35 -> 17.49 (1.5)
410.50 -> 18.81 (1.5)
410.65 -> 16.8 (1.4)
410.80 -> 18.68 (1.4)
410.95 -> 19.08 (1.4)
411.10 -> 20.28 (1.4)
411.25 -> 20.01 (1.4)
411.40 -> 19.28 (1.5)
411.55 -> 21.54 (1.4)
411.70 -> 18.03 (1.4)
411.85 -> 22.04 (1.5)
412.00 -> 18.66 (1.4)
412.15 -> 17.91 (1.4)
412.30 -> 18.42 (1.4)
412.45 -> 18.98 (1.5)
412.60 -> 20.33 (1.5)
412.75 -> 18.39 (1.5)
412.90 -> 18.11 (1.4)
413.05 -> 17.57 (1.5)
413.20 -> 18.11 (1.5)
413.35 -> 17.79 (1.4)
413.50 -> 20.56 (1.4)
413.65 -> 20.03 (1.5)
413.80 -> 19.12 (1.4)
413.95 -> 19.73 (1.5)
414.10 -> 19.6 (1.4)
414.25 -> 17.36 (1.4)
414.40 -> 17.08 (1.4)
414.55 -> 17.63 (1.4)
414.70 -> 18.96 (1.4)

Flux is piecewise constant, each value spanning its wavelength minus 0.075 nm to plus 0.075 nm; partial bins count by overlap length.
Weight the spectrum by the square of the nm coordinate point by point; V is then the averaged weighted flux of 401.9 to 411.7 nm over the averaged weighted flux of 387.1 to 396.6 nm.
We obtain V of 1.85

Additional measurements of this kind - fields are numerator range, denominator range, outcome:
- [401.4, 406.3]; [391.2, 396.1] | 1.86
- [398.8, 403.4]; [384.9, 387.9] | 2.01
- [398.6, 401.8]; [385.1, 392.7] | 1.72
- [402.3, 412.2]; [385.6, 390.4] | 1.88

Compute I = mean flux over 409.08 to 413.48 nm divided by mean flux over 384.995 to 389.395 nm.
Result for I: 1.8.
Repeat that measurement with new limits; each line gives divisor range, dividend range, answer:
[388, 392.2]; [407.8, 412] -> 1.52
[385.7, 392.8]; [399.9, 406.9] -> 1.63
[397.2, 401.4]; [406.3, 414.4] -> 1.11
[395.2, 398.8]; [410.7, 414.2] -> 1.65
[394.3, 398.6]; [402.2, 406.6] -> 1.63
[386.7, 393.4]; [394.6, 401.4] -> 1.29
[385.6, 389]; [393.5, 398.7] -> 1.09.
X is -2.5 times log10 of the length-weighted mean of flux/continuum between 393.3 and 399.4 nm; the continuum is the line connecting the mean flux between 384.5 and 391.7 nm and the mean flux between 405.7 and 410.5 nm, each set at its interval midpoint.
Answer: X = 0.25 mag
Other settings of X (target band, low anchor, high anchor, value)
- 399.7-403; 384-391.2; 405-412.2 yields -0.21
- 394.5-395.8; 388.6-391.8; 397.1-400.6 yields 0.16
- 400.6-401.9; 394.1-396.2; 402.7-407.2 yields -0.22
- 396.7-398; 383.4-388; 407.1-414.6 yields 0.35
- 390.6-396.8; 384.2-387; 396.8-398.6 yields 0.08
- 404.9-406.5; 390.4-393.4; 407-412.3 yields -0.05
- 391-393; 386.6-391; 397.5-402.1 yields 0.13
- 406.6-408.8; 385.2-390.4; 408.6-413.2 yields -0.09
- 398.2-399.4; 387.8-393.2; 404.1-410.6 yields -0.07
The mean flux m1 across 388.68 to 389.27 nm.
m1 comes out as 12.5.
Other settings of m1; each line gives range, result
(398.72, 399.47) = 17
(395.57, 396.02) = 12.9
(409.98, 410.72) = 17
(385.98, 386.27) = 12.2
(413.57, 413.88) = 19.6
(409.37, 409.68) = 20.9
